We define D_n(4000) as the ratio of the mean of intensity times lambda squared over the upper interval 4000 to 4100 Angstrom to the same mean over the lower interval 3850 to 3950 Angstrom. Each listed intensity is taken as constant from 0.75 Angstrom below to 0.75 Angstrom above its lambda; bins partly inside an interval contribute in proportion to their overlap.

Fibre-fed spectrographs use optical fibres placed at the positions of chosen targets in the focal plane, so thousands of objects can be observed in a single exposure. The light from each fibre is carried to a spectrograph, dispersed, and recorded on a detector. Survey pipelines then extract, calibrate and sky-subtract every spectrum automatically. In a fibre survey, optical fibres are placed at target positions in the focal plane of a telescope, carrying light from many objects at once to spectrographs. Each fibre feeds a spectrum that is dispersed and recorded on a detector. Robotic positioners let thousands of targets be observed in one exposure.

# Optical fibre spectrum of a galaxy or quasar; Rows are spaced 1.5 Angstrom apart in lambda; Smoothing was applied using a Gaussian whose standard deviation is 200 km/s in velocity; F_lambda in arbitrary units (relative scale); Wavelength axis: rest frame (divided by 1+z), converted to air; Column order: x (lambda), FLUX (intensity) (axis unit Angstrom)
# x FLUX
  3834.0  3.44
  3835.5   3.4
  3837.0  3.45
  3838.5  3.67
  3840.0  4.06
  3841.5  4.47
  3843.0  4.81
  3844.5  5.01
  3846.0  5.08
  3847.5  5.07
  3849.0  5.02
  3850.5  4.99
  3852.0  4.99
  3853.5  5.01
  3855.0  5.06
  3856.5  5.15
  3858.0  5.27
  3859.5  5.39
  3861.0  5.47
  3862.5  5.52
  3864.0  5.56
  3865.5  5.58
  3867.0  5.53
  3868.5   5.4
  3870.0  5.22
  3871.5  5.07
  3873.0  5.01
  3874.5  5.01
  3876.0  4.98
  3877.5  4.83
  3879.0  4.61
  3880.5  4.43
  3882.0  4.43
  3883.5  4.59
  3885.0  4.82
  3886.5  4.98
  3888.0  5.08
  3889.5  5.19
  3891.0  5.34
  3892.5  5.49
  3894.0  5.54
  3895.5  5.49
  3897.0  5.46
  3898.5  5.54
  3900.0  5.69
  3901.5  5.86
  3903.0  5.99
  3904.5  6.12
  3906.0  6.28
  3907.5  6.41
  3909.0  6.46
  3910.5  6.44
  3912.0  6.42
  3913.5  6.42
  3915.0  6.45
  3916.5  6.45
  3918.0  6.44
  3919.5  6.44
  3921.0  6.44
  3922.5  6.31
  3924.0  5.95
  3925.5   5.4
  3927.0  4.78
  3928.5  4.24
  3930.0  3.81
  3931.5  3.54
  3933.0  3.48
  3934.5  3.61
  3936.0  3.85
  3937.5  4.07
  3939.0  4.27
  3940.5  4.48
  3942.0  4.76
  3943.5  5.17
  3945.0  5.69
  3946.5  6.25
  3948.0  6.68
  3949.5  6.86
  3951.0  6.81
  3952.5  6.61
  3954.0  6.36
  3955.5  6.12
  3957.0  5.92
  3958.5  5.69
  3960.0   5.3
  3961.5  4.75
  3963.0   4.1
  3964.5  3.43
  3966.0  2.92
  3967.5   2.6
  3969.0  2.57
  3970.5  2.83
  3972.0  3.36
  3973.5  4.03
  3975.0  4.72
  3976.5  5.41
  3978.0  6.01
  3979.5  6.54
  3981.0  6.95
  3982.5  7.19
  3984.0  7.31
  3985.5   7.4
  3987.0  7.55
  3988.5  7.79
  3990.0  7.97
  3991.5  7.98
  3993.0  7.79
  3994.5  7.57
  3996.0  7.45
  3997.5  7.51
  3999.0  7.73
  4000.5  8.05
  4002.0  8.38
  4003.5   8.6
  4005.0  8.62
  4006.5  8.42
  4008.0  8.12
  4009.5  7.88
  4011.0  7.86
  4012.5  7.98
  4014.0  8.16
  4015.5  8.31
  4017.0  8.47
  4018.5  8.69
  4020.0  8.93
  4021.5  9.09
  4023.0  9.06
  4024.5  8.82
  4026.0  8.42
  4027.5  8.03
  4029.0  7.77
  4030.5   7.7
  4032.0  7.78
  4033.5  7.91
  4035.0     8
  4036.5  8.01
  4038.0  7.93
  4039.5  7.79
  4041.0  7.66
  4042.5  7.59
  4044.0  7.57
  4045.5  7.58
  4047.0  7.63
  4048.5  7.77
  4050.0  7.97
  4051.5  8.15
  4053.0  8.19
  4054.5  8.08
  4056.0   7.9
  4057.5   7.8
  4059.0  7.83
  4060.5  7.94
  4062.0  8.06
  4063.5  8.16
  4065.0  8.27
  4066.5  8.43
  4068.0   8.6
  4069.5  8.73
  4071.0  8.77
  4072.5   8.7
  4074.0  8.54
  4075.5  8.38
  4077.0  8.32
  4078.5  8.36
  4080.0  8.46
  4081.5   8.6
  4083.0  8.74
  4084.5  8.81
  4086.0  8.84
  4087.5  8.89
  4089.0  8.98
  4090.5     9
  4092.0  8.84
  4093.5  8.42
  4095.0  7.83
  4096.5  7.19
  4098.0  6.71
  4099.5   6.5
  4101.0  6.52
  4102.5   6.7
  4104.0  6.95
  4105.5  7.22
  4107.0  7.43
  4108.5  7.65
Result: 1.66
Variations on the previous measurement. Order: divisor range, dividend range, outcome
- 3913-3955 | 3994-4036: 1.58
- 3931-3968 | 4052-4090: 1.80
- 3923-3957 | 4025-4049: 1.59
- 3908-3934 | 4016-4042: 1.55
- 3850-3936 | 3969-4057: 1.50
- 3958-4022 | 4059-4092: 1.33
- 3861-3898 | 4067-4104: 1.77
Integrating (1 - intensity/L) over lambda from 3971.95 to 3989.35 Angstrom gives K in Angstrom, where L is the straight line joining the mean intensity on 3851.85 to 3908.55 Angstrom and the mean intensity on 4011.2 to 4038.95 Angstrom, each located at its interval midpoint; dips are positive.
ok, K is 2.5 Angstrom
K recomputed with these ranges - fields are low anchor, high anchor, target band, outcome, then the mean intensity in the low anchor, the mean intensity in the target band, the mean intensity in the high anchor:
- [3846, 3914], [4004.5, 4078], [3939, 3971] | 7.7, 5.38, 5.04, 8.17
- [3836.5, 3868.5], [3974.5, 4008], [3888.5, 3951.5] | 6.4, 4.98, 5.53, 7.44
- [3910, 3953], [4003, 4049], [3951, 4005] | 5.6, 5.44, 6.12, 8.13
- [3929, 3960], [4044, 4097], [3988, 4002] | -2.9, 5.2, 7.79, 8.3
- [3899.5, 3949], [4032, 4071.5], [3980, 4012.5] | -4.2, 5.48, 7.81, 8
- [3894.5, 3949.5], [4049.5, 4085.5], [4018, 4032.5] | -1.8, 5.5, 8.44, 8.33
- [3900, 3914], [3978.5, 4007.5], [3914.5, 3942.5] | 6.8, 6.23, 4.98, 7.71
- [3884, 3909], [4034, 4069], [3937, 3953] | 1.9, 5.6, 5.61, 7.96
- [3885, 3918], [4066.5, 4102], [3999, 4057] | -4.6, 5.85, 8.12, 8.28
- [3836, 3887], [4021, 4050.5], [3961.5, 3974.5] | 6.6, 4.92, 3.35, 8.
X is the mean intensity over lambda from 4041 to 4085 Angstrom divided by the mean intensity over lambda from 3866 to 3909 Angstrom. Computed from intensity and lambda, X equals 1.5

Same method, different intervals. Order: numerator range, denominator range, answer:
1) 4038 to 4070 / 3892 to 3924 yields 1.31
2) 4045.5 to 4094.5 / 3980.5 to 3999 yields 1.11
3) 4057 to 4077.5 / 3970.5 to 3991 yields 1.34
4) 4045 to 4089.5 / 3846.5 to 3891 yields 1.64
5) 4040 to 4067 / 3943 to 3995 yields 1.37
